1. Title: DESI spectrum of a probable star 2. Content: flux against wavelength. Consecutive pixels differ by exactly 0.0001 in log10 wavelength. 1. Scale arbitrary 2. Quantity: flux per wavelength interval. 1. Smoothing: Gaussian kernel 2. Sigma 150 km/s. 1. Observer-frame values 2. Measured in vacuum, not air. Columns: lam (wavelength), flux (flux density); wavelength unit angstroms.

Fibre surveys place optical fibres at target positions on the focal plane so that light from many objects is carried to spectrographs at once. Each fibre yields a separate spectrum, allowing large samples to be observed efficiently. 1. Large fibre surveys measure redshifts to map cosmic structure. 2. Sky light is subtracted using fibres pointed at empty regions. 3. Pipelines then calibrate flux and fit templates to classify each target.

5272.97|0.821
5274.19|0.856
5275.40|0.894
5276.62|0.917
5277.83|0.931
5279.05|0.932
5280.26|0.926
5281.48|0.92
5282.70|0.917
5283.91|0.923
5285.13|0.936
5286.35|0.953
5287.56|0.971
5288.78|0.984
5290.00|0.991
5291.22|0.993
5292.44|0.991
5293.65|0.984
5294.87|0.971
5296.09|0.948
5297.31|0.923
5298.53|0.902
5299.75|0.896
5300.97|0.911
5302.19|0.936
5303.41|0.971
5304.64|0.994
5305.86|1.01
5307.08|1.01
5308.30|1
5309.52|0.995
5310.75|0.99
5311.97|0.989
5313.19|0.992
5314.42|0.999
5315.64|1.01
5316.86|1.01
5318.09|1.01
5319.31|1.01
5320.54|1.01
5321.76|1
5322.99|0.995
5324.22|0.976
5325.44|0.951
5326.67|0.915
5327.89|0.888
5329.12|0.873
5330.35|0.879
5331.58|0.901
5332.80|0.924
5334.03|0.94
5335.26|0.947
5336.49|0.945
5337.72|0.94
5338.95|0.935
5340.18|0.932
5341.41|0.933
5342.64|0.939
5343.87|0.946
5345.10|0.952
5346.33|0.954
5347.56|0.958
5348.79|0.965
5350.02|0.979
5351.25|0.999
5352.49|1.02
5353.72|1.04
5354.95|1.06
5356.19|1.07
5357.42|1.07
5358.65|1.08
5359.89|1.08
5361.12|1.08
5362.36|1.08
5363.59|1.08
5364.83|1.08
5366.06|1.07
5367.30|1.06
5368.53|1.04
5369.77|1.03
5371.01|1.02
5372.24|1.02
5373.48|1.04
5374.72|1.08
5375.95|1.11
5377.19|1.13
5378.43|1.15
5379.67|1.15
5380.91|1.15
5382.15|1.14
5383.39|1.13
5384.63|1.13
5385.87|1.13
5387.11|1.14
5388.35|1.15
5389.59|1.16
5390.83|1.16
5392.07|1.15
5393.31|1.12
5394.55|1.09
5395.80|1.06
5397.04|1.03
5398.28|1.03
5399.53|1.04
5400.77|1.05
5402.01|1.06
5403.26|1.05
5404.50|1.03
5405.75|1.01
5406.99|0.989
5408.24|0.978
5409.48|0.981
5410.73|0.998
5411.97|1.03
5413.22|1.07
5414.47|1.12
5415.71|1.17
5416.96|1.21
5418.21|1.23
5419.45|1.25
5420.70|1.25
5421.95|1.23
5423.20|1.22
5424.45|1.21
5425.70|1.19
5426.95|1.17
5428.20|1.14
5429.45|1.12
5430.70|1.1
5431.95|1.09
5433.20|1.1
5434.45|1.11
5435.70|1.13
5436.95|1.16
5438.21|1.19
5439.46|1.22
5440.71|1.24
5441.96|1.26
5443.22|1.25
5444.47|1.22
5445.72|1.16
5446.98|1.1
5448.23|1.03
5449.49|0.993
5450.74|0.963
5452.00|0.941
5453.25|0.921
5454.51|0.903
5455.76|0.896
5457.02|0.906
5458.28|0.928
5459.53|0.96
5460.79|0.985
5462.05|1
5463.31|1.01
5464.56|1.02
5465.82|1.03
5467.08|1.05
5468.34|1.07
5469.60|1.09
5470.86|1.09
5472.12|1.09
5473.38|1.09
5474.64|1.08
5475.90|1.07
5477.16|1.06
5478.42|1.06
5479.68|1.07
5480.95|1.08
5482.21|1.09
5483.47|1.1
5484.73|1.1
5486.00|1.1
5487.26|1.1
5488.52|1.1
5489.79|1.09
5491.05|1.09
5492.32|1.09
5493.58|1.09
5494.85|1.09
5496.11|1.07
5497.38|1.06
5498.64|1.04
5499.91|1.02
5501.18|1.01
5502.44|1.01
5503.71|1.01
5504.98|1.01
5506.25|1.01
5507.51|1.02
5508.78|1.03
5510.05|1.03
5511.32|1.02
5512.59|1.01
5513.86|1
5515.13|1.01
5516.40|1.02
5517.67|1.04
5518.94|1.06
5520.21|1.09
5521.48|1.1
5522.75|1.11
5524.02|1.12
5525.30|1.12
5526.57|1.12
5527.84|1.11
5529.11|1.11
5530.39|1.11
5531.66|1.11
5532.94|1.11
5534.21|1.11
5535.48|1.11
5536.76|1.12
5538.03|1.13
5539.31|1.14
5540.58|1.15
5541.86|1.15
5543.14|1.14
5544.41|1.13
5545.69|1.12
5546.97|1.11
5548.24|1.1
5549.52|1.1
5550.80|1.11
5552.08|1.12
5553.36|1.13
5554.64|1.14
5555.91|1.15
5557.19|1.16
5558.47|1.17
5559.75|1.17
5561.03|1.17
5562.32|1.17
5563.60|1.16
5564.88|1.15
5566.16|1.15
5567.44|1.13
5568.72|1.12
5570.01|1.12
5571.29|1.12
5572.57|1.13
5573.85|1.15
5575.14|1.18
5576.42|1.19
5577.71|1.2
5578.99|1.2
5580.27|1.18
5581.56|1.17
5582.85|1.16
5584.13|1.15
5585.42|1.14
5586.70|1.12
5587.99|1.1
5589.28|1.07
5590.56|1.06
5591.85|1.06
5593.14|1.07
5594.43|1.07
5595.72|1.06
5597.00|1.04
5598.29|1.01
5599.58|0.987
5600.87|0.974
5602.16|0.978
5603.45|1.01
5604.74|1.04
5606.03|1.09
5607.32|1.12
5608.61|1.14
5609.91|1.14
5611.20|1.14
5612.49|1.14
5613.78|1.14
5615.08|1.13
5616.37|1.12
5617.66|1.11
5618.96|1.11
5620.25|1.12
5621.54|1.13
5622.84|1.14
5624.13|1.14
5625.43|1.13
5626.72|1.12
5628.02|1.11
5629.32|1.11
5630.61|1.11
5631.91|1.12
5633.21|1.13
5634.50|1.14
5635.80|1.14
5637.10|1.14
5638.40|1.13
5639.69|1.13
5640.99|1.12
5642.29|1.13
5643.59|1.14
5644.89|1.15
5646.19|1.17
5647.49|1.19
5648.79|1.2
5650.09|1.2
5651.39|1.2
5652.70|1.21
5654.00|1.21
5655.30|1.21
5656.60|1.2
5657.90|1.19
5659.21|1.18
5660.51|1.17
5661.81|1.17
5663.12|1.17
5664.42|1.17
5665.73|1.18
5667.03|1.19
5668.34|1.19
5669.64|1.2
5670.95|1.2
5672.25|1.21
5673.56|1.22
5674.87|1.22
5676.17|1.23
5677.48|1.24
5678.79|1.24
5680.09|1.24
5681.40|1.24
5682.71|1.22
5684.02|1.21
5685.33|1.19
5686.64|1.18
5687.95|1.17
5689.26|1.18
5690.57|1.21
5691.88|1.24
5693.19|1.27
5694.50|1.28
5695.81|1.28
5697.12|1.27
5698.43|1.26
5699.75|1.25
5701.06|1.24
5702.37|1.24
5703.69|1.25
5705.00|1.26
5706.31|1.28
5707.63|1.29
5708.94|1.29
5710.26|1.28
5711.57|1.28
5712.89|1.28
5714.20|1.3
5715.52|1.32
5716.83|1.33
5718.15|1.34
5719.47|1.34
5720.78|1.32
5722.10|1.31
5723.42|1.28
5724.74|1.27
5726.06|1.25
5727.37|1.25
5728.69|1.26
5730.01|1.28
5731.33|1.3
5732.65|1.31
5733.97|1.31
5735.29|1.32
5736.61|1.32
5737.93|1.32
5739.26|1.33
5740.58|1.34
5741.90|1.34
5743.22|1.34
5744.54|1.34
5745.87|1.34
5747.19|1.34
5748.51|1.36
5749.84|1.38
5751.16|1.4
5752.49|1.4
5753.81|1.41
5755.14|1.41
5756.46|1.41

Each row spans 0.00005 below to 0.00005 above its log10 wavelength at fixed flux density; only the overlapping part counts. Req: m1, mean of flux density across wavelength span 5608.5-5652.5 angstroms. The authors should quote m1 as 1.14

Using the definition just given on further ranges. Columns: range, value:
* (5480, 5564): 1.09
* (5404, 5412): 1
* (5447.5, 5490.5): 1.03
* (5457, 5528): 1.05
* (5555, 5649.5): 1.12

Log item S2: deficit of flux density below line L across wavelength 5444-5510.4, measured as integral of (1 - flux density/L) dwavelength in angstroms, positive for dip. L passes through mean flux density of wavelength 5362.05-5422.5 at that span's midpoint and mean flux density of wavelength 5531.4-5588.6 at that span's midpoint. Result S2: 4.6 angstroms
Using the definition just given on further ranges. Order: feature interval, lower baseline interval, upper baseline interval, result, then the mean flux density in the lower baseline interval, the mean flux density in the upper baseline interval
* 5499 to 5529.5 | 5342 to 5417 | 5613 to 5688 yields 1.82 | 1.06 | 1.17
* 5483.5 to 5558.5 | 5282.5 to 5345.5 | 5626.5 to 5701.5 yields 0.64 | 0.959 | 1.19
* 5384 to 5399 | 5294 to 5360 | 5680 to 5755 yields -1.30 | 0.971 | 1.29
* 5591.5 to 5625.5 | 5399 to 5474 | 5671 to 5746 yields 3.30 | 1.08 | 1.27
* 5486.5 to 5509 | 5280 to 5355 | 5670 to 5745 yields 1.04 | 0.962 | 1.27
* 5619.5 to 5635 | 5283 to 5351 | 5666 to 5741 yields 0.99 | 0.96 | 1.26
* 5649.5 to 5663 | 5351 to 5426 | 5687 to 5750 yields 0.64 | 1.09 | 1.29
